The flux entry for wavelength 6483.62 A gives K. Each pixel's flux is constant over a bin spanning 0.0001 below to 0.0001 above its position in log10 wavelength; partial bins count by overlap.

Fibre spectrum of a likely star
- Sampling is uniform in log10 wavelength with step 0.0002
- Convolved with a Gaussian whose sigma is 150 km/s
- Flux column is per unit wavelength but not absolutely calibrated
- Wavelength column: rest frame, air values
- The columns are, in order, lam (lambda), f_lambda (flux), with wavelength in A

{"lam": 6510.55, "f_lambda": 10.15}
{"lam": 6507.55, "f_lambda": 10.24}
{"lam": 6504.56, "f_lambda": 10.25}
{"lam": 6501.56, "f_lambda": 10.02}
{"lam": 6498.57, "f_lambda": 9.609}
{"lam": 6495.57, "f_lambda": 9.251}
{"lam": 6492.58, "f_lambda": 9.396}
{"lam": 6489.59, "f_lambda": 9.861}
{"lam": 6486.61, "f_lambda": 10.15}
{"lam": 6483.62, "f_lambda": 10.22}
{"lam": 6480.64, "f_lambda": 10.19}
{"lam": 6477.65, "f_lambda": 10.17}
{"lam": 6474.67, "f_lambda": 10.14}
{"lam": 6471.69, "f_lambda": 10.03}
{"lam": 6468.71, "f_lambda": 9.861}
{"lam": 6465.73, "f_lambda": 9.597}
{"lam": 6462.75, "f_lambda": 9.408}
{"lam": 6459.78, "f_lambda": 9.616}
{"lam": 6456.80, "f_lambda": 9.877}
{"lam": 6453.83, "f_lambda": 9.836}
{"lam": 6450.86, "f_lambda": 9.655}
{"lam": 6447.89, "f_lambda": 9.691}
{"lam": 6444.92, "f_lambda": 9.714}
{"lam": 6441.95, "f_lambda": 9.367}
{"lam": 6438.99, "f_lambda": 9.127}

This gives 10.22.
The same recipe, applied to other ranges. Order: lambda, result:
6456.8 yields 9.877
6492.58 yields 9.396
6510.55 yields 10.15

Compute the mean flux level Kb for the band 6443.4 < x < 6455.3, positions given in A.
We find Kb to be 9.72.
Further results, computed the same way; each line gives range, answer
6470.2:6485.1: 10.2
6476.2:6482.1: 10.2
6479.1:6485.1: 10.2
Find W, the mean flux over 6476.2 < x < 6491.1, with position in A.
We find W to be 10.1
